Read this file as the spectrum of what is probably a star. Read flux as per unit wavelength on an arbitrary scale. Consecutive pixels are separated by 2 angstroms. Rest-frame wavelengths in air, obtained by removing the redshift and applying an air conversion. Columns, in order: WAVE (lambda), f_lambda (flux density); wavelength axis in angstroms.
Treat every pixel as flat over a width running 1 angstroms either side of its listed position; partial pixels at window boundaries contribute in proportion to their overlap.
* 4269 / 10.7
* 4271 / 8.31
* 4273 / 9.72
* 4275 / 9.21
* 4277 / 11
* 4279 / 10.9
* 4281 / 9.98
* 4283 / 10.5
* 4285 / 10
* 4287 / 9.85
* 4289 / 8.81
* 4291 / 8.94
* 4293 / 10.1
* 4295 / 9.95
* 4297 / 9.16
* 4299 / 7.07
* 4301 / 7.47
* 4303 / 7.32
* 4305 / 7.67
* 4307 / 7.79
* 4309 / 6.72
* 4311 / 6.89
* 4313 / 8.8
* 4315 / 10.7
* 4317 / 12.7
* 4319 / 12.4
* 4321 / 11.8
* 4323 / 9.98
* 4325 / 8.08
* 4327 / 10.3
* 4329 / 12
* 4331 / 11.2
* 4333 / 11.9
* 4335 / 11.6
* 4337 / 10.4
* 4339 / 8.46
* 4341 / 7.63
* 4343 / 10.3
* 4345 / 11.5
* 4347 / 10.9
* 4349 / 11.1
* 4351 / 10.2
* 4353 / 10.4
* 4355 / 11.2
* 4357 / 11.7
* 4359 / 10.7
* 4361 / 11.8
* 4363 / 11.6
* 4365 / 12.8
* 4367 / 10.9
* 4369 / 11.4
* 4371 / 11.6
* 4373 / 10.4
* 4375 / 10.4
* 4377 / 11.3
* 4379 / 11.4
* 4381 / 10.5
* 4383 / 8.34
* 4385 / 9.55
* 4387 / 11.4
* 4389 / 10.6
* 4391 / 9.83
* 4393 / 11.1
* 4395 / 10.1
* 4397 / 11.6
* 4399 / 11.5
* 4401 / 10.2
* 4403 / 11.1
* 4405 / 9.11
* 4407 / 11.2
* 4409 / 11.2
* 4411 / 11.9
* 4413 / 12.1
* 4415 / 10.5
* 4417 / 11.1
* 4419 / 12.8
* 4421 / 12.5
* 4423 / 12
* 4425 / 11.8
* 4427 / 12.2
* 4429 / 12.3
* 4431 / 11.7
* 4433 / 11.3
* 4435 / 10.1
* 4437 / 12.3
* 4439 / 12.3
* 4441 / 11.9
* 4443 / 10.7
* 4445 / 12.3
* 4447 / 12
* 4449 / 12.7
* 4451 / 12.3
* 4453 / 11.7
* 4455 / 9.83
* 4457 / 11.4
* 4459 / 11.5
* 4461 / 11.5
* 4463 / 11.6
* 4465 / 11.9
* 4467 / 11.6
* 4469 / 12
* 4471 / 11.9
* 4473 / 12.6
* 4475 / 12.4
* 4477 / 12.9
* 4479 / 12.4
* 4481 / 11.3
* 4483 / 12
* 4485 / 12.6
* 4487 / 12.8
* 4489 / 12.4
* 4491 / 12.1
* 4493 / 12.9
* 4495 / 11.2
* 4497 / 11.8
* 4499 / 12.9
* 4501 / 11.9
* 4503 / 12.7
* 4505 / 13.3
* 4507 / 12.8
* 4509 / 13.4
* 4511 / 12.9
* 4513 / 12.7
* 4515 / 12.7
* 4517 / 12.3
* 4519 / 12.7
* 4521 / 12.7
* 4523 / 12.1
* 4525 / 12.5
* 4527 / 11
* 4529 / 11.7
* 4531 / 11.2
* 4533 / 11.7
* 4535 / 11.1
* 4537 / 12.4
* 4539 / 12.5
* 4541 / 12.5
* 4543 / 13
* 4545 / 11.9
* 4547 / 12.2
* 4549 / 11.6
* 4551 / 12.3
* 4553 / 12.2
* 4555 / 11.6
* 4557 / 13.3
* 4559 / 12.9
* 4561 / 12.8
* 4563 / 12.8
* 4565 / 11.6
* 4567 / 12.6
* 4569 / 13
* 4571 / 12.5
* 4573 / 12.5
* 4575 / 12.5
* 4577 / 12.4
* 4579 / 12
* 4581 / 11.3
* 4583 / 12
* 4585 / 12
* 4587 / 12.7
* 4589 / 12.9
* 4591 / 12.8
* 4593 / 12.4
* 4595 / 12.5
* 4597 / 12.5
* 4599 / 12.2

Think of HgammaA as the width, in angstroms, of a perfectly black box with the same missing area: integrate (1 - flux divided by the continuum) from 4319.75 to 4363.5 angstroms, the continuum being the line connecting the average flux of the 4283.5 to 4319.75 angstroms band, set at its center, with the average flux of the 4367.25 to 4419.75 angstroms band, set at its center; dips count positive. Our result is -3.8 angstroms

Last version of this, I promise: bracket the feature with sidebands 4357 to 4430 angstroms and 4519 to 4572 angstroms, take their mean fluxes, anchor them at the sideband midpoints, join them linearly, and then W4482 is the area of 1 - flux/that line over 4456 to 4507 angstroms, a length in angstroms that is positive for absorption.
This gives -1.66 angstroms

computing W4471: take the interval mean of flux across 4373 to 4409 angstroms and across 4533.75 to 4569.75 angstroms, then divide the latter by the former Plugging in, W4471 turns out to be 1.2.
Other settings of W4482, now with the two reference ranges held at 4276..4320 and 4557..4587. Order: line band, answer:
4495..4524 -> -2.2 angstroms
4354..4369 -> -2.2 angstroms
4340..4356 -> -0.9 angstroms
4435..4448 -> -1.0 angstroms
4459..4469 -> -0.4 angstroms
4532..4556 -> 0.0 angstroms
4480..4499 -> -1.2 angstroms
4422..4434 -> -1.2 angstroms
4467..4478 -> -1.0 angstroms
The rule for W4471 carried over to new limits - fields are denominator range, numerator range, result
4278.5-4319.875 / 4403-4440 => 1.26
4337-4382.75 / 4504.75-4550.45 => 1.14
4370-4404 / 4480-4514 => 1.17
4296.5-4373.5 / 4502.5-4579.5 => 1.22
